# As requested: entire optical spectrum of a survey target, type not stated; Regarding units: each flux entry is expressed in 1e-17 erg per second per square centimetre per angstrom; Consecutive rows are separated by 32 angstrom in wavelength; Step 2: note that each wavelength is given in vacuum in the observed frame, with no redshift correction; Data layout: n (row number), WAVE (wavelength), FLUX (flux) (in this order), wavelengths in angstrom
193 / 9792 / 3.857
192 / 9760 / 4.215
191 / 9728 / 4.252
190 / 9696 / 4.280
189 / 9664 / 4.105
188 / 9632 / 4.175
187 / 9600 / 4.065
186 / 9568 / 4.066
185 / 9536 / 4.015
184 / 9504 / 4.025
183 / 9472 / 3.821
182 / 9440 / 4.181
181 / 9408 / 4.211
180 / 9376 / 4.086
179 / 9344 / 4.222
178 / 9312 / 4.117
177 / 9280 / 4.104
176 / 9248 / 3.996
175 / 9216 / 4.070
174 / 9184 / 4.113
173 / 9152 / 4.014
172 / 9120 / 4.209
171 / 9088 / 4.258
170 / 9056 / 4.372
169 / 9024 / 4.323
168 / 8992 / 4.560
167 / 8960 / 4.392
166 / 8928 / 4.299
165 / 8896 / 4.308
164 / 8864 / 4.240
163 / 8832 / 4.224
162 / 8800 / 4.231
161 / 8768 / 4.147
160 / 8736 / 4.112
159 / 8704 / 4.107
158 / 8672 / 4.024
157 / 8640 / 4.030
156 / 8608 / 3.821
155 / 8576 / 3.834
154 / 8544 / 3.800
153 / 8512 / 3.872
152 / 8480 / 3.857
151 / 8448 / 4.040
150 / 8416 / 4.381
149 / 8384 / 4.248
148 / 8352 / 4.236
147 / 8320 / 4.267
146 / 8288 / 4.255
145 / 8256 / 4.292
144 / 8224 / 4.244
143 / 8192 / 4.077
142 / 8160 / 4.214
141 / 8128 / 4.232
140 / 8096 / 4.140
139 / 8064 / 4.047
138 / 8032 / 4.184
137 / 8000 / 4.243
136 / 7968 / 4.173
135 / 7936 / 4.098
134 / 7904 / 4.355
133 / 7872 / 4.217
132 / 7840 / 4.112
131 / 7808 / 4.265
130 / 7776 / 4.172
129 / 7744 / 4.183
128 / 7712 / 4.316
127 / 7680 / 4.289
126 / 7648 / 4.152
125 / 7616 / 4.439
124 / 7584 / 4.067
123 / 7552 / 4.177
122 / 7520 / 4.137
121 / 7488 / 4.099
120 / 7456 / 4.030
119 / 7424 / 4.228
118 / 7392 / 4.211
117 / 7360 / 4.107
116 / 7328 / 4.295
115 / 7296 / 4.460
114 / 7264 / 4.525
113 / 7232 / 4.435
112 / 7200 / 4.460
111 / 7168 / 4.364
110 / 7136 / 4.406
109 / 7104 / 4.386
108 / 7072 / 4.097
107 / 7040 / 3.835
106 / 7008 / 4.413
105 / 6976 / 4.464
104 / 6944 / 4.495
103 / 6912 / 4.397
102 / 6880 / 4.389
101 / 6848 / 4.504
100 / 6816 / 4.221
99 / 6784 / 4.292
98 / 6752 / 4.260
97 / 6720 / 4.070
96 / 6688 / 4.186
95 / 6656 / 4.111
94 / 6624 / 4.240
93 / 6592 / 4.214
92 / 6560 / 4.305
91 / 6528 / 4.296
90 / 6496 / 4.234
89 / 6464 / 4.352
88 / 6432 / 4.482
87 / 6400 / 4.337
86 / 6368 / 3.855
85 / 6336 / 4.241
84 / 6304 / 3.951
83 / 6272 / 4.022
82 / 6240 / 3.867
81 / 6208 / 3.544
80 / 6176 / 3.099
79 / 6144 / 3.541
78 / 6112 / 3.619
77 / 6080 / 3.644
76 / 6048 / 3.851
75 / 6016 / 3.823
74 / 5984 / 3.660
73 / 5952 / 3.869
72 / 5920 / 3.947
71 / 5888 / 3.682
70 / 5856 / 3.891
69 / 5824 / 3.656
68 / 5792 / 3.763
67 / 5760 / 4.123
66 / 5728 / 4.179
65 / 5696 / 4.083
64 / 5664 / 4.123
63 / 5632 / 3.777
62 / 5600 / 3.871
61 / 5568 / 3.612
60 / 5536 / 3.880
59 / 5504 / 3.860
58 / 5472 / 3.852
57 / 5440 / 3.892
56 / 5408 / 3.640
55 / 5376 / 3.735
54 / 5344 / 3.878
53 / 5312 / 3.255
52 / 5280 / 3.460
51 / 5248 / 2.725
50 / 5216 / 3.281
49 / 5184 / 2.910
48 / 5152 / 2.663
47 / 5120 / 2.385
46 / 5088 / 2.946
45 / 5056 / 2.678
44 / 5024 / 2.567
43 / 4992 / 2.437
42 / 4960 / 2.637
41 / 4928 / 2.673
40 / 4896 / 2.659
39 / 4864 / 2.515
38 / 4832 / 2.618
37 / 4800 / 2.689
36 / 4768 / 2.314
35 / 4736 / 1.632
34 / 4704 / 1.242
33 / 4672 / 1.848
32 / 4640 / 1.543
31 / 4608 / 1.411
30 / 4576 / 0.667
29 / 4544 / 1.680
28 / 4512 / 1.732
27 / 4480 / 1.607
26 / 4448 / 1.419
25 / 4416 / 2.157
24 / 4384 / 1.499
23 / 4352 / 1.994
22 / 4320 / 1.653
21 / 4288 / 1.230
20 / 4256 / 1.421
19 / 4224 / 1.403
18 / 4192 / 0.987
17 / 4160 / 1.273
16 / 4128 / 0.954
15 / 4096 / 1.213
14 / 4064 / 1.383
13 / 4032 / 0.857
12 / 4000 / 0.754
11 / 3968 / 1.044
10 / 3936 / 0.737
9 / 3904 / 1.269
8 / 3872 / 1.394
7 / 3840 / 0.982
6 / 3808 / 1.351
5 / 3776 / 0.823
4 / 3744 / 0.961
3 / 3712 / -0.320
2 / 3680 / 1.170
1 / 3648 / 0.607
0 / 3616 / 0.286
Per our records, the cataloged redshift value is 0.19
